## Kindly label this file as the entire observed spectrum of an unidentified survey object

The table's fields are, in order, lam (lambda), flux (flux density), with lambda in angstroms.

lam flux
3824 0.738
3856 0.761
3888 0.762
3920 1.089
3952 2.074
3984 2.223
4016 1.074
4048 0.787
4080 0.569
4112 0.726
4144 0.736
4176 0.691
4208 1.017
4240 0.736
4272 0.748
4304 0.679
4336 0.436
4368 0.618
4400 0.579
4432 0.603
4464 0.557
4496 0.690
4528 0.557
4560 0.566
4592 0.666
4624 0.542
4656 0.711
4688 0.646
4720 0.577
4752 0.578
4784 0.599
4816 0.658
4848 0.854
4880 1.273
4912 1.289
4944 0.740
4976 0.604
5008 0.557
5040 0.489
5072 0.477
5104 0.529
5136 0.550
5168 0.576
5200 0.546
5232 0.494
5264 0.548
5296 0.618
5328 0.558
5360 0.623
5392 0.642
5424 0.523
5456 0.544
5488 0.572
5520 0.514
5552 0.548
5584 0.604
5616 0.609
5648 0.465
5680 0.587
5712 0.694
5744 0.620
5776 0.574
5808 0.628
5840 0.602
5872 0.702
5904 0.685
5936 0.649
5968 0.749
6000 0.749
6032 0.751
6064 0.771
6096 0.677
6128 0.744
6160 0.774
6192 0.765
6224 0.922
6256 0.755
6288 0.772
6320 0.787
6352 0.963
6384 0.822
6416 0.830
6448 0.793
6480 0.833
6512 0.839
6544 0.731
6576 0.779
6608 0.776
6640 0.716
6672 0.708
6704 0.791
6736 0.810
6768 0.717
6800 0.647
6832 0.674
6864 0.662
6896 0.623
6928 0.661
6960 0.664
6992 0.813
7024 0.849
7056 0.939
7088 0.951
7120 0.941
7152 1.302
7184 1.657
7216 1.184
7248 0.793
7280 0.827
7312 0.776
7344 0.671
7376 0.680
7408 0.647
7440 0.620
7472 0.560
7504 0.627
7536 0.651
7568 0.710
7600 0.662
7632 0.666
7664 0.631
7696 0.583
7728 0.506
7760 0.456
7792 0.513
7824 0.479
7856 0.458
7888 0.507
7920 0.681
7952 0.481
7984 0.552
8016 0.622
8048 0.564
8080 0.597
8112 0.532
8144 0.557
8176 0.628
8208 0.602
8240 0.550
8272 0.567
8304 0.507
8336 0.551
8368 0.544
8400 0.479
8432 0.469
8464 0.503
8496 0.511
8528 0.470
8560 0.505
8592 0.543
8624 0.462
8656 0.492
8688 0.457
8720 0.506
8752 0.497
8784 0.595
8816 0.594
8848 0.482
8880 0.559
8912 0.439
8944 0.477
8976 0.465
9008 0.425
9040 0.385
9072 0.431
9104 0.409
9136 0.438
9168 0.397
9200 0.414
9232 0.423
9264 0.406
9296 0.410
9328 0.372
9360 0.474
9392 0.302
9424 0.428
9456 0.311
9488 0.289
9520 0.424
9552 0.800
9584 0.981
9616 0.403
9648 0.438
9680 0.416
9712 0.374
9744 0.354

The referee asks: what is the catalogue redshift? 1.57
